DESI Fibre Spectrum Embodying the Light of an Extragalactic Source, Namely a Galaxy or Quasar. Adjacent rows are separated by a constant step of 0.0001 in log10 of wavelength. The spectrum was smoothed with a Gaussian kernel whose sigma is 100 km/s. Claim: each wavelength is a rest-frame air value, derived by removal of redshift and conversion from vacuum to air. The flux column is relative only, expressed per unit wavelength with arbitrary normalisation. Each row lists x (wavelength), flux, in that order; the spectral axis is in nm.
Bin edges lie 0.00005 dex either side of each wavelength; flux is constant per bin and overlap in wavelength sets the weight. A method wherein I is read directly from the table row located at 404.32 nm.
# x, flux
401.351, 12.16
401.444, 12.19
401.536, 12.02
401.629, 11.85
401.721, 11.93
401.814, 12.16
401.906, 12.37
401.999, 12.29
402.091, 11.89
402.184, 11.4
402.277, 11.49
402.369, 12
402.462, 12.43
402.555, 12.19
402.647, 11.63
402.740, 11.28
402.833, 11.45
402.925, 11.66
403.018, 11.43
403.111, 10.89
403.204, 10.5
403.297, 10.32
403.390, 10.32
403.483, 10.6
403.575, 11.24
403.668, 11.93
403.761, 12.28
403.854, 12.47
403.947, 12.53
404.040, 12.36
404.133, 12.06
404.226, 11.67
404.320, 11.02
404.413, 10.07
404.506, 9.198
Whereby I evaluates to 11.02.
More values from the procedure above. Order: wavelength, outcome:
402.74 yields 11.28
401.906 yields 12.37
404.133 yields 12.06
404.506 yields 9.198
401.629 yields 11.85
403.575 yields 11.24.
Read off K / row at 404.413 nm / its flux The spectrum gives 10.07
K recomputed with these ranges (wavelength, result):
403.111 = 10.89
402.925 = 11.66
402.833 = 11.45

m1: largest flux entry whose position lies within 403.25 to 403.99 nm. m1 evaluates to 12.53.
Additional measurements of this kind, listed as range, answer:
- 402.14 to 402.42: 12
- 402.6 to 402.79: 11.63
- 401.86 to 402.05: 12.37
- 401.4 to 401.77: 12.19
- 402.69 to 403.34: 11.66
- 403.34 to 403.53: 10.6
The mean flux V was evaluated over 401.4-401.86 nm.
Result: 12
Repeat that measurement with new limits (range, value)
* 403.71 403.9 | 12.4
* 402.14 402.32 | 11.4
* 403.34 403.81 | 11.3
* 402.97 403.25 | 10.9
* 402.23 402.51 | 12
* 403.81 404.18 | 12.4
